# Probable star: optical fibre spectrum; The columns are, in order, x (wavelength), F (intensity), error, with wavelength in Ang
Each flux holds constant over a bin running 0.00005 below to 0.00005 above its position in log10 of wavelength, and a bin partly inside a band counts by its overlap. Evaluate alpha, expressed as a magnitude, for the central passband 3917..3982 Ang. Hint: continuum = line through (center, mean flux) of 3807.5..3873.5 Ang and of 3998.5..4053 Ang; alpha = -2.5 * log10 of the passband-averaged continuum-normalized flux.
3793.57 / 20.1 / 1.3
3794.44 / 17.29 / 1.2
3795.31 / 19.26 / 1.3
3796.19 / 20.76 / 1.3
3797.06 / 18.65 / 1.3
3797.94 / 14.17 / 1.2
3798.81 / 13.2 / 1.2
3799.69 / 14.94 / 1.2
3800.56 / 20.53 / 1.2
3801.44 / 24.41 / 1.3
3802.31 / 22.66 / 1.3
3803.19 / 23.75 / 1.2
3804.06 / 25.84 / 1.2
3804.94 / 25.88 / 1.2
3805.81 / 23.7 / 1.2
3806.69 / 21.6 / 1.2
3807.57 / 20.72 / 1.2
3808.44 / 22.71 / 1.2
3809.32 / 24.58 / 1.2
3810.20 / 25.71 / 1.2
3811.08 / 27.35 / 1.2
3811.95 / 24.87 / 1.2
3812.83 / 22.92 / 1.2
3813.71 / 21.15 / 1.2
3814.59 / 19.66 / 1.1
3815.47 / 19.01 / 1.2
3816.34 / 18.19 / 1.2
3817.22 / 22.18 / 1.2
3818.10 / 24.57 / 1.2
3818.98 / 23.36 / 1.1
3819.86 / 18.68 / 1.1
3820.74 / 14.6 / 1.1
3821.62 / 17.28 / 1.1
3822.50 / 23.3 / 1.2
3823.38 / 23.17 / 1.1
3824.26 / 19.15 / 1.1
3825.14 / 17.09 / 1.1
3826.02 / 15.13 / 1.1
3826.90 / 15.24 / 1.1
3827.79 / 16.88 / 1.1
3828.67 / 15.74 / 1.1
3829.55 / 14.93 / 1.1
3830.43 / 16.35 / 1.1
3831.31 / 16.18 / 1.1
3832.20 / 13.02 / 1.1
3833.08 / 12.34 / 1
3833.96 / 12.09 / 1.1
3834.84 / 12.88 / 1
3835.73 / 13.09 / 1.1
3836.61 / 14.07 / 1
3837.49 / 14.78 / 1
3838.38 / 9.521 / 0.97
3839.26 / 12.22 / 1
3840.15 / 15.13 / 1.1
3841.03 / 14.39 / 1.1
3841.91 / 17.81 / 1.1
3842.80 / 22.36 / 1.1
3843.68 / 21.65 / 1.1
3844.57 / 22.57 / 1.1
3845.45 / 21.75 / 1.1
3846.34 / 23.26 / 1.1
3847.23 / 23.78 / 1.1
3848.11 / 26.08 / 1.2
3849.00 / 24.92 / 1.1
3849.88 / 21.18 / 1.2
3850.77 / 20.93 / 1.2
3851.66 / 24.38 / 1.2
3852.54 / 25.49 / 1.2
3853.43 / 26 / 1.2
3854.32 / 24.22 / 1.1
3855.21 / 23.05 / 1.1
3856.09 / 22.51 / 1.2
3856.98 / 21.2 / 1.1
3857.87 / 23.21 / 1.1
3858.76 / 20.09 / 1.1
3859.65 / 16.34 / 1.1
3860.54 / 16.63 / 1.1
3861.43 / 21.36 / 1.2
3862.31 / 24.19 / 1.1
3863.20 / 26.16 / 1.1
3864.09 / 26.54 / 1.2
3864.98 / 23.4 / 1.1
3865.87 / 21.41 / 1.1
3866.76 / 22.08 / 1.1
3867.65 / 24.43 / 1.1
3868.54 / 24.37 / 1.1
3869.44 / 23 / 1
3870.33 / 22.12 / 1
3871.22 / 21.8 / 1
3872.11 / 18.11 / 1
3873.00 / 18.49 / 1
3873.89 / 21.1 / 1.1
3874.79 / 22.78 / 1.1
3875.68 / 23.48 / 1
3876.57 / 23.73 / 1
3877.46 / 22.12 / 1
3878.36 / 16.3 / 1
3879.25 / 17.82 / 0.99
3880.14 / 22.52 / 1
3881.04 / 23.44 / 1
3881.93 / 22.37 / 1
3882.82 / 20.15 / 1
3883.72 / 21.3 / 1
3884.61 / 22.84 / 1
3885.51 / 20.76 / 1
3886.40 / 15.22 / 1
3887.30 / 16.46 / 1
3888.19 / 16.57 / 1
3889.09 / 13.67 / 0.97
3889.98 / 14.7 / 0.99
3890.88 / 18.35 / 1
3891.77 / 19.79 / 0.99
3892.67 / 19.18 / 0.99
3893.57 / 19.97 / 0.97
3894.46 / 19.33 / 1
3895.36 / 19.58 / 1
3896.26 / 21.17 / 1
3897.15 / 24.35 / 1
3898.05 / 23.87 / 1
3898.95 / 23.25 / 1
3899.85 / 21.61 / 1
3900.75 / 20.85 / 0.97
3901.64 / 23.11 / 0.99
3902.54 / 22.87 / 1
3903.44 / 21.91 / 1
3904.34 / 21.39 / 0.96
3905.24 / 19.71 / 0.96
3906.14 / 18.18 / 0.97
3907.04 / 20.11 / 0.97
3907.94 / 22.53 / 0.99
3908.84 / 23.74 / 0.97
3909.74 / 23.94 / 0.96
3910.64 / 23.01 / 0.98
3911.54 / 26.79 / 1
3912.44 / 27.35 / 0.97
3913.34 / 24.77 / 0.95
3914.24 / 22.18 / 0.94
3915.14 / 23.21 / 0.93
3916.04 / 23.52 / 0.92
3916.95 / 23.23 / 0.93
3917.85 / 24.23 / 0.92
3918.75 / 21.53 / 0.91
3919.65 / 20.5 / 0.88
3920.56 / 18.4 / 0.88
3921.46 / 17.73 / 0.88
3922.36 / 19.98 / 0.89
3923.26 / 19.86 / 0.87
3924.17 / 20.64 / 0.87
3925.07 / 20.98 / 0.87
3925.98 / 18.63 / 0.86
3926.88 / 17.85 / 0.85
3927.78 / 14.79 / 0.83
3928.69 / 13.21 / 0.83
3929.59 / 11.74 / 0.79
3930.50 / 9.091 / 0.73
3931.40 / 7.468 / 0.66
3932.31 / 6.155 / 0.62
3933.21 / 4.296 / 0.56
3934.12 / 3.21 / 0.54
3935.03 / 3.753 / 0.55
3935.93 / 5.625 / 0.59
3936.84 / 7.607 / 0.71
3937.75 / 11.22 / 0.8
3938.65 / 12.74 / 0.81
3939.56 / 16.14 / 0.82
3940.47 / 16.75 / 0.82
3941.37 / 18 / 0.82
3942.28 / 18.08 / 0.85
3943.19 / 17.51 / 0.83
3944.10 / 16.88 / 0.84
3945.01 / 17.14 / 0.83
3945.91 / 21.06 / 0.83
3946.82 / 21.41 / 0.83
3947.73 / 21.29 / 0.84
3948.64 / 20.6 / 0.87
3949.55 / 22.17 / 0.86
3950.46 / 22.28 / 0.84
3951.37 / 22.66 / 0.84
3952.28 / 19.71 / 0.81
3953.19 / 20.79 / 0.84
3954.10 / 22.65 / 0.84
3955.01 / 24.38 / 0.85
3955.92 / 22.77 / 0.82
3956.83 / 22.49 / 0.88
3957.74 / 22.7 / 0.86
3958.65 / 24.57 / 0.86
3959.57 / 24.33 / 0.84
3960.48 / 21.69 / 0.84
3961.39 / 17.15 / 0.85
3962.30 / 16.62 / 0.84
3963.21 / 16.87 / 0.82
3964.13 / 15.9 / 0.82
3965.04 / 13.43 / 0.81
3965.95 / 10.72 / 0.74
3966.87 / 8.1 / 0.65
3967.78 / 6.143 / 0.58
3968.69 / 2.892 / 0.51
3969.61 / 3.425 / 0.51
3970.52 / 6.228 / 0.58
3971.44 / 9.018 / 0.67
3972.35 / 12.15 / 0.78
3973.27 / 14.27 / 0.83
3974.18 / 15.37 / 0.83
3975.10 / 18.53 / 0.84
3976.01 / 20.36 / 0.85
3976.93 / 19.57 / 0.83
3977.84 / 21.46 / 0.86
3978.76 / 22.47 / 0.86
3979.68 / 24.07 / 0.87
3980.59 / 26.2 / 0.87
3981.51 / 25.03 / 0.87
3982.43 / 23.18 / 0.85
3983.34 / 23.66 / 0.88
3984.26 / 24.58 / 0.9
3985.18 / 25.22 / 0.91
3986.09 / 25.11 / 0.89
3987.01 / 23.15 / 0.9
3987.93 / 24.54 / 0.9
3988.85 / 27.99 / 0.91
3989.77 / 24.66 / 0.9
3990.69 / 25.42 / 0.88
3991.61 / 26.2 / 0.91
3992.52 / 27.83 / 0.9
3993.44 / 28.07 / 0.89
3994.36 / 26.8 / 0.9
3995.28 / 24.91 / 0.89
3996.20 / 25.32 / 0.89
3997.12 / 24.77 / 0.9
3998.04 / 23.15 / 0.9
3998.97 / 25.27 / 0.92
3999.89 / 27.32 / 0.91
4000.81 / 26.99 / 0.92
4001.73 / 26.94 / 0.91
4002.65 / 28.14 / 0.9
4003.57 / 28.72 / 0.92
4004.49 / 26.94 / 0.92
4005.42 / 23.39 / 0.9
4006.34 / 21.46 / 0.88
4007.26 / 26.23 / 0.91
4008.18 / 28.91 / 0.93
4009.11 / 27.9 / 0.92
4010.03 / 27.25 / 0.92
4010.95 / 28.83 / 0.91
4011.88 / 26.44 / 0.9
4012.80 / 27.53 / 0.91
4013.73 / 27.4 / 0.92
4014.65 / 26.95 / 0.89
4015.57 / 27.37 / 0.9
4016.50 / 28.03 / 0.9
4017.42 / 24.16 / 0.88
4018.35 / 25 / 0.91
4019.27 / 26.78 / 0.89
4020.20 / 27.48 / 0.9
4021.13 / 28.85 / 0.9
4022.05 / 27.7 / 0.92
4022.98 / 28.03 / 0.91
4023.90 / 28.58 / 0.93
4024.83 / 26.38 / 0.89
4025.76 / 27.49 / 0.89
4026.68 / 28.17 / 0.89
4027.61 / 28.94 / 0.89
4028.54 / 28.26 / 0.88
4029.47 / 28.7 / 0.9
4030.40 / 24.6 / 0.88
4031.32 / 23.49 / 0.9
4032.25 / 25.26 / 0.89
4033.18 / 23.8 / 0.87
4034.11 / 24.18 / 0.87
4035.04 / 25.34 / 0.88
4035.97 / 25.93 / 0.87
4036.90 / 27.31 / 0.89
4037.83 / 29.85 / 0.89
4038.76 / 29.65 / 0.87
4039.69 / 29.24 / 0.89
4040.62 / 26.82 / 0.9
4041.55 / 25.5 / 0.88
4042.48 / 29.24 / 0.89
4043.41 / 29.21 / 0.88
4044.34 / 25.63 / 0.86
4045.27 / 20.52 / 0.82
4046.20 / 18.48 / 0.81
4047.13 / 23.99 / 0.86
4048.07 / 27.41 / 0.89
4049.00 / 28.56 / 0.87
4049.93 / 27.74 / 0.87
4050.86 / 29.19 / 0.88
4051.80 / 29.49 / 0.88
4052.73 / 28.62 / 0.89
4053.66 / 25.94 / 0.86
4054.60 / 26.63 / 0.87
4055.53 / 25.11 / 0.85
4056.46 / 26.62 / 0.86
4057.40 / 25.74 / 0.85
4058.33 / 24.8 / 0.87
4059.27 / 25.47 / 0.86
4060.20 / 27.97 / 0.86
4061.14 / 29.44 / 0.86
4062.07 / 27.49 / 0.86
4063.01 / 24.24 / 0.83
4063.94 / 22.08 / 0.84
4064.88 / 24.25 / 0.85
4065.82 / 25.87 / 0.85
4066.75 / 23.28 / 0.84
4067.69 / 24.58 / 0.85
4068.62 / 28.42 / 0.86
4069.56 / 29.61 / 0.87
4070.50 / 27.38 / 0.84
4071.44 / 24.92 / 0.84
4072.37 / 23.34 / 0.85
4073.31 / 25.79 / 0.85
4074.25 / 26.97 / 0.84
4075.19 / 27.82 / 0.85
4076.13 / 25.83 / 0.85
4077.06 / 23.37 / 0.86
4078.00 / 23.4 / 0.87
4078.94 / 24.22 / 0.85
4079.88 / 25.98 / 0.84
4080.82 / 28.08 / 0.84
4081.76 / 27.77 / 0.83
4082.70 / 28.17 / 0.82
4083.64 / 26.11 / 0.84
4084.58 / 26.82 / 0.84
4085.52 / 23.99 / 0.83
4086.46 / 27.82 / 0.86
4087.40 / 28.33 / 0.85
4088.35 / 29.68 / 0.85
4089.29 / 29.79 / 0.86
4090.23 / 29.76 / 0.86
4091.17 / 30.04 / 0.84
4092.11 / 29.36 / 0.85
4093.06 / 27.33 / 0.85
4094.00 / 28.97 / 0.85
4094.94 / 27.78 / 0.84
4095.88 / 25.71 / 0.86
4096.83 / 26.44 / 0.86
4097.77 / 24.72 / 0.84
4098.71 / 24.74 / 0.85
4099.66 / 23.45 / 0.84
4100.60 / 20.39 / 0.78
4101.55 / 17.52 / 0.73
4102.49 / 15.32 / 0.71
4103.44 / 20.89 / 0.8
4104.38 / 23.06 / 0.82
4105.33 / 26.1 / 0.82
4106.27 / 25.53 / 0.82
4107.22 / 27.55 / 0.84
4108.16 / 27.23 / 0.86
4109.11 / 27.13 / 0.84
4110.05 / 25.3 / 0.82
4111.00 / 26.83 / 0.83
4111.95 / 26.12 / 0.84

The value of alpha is 0.403 mag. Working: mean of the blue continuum 20.2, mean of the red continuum 26.8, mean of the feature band 16.6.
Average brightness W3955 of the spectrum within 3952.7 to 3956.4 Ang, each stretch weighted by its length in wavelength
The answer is 22.6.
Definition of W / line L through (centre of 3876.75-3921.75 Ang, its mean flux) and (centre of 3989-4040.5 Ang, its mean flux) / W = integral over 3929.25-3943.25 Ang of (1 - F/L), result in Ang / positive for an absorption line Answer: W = 7.66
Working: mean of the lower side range 21.1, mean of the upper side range 26.7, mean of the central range 10.4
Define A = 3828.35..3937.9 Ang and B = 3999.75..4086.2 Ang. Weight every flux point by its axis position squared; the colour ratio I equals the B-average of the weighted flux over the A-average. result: 1.5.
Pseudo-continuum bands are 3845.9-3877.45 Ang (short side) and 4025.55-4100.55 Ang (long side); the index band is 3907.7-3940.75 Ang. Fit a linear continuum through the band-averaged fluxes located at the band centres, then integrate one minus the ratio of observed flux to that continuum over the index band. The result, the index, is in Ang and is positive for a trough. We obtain 9.5 Ang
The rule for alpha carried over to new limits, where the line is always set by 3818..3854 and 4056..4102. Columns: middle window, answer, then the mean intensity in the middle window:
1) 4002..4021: -0.12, 26.8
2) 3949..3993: 0.16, 19.6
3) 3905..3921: -0.09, 22.6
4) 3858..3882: -0.12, 21.7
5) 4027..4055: -0.07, 26.6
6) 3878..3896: 0.06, 19.1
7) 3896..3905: -0.10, 22.4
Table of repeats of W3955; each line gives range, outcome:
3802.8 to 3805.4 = 25.2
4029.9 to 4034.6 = 24.3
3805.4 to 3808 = 21.9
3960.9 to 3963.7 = 16.9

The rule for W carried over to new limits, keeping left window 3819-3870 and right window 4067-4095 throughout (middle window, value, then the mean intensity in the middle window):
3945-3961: 0.7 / 22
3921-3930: 1.9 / 17.6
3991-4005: -1.2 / 26.5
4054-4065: 0.2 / 25.9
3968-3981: 4.7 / 15.2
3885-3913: 0.7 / 20.8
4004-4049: -2.3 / 26.6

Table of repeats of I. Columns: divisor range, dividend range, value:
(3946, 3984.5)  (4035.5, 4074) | 1.50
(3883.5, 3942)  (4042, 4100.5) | 1.57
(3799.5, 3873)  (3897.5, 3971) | 0.92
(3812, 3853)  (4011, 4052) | 1.59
